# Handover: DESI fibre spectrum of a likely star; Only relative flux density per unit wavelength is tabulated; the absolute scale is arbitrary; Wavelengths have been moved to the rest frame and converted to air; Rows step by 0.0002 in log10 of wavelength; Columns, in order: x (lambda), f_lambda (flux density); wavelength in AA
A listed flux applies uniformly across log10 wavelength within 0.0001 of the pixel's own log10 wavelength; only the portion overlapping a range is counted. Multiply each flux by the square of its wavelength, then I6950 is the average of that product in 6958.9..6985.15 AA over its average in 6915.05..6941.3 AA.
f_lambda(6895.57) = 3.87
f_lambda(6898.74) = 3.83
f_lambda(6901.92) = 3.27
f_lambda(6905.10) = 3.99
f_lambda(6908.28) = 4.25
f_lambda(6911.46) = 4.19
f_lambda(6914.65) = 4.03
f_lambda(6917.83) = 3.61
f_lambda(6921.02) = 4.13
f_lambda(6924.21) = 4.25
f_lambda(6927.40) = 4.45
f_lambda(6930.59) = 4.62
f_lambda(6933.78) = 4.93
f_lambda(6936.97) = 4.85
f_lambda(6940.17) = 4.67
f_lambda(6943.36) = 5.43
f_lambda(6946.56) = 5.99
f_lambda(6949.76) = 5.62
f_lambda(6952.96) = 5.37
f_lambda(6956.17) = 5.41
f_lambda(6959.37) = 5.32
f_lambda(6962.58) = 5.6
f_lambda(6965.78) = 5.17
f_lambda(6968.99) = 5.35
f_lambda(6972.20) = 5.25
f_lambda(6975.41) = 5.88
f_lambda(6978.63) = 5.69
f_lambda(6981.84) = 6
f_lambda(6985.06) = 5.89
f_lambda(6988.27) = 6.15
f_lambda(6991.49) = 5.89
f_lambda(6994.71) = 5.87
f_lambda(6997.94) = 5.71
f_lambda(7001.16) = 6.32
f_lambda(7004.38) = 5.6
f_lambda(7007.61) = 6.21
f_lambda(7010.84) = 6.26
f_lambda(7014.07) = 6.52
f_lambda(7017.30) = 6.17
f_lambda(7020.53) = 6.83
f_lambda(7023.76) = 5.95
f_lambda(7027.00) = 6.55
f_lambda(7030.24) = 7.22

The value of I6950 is 1.3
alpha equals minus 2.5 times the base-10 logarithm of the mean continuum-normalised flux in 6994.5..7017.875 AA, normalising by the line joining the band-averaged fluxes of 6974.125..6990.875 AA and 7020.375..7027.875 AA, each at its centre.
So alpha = 0.014 mag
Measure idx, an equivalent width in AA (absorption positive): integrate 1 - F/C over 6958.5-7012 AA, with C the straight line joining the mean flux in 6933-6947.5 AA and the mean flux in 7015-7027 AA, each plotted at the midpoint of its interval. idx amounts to 0.46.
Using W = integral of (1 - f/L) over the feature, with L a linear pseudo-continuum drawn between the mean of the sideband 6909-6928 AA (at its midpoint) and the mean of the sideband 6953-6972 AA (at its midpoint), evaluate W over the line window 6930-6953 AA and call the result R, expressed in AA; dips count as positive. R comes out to -2.10 AA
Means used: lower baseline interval 4.1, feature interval 5.2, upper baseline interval 5.36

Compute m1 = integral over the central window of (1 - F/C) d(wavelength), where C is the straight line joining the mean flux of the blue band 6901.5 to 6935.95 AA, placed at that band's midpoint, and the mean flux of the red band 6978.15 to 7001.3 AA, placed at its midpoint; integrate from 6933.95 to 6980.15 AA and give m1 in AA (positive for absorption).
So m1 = -2.4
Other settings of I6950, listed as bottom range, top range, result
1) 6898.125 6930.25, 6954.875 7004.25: 1.44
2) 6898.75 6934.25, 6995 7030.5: 1.56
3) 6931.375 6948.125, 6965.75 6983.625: 1.10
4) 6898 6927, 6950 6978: 1.39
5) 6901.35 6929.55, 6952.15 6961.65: 1.34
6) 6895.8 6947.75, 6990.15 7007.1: 1.38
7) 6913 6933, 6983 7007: 1.44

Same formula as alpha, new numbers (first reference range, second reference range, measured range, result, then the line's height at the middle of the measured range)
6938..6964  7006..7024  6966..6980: 0.045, 5.74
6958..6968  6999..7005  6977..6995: -0.033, 5.74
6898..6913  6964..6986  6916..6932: 0.040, 4.36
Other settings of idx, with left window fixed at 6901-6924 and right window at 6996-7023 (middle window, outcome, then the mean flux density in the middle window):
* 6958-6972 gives -0.5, 5.35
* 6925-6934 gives -0.5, 4.59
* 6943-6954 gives -1.9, 5.63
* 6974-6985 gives -0.7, 5.86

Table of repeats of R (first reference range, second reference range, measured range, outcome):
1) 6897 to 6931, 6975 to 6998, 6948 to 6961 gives -0.9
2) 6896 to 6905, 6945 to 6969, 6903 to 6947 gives -0.2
